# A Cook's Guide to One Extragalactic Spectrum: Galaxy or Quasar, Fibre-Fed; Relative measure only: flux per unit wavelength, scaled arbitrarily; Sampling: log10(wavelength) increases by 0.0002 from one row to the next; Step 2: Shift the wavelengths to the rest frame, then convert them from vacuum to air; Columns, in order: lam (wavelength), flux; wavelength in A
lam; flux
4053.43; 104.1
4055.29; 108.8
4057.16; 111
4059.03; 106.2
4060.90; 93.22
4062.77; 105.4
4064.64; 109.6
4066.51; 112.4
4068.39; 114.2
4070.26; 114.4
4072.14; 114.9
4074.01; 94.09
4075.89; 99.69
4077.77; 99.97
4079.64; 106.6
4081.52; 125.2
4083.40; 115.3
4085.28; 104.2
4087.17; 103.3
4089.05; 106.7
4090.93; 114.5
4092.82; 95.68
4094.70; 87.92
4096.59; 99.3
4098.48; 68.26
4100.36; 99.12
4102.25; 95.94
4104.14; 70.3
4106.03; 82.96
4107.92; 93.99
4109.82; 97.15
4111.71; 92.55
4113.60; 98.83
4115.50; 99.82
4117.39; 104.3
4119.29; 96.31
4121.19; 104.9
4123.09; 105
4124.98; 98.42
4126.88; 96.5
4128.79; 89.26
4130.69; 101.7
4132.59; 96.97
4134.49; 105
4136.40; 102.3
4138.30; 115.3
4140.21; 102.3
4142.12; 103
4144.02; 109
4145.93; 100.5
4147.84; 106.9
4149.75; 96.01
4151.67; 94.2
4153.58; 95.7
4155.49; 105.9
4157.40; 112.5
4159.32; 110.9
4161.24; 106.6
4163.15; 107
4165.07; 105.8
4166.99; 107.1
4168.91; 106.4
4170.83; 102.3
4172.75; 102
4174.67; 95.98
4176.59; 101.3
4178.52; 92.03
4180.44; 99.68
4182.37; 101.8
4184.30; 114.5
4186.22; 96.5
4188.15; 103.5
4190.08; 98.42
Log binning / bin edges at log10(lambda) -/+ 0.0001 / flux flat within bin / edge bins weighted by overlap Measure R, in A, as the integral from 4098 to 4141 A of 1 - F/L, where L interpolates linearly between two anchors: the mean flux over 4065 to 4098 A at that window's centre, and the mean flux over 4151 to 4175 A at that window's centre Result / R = 3.5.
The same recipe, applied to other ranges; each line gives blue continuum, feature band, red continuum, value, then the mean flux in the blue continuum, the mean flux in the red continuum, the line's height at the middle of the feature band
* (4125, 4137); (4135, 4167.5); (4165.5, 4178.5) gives -1.5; 98.4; 102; 100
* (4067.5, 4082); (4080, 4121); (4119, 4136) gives 2.4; 108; 99.5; 104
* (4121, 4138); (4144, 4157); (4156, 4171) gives 0.5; 100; 108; 105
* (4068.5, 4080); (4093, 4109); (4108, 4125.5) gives 2.2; 106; 99.5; 102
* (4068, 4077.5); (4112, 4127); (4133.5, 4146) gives 0.8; 107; 106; 106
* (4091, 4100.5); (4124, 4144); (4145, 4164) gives -0.4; 91.5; 104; 99.4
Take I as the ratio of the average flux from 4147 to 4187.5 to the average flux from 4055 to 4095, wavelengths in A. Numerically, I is 1.0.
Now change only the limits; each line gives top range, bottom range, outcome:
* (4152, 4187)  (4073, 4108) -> 1.05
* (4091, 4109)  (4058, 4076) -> 0.84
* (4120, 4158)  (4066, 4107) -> 1.01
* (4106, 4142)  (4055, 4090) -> 0.93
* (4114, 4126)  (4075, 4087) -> 0.94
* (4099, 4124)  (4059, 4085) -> 0.88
